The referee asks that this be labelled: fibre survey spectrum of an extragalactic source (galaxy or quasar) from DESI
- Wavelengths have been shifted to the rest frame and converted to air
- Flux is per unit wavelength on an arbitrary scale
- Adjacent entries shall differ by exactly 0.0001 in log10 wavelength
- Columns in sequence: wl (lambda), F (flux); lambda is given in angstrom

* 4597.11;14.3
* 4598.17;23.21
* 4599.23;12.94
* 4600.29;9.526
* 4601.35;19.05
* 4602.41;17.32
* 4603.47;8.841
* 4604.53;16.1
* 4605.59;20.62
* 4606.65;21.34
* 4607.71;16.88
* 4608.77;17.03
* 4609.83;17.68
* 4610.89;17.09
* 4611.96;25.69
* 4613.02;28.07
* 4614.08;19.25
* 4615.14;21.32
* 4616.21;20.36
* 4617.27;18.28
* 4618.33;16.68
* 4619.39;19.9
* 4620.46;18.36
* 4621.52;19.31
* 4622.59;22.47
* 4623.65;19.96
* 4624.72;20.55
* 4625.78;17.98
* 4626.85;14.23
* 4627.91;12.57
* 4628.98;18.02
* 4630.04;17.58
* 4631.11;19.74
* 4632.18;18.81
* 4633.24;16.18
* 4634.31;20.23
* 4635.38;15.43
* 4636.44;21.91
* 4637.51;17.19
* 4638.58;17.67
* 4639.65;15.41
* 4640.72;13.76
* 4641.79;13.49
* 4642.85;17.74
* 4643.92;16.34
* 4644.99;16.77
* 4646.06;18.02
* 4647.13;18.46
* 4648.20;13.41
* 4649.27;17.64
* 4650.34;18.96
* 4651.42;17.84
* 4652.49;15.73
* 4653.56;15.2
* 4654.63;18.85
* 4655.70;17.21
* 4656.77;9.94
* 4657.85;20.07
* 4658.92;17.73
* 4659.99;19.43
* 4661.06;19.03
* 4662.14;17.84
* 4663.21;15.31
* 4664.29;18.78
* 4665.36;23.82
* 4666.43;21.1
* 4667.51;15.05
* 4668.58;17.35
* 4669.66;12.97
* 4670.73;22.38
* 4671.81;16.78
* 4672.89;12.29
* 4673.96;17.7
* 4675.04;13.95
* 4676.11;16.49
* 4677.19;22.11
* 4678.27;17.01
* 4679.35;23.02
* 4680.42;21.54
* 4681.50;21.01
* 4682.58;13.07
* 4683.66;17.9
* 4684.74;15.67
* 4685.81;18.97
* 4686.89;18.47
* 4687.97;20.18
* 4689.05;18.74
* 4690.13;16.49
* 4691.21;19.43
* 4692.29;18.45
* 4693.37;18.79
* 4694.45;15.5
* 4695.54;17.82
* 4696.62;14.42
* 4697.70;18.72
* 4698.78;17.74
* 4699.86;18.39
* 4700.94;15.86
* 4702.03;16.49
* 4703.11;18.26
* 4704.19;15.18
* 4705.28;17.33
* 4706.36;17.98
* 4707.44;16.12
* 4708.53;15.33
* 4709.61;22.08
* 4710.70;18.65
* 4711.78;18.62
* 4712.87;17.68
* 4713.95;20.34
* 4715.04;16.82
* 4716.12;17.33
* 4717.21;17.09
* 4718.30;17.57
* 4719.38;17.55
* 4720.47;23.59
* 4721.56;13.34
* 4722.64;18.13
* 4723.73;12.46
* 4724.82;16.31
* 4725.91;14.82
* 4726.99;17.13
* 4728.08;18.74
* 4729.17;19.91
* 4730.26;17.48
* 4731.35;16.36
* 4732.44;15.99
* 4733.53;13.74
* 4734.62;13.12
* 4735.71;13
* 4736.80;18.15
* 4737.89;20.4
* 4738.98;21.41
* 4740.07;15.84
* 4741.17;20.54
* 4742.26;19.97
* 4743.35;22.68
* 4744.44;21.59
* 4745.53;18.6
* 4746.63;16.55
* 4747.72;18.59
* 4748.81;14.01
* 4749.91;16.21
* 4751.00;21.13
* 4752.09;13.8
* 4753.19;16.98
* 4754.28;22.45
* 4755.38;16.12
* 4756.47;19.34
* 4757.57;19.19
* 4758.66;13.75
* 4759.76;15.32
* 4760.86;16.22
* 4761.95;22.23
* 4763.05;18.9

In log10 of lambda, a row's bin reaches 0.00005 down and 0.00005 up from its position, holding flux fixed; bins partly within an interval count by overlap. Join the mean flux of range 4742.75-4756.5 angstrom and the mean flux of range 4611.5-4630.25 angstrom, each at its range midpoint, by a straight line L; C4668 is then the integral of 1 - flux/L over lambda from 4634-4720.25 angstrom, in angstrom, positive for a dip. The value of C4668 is 6.3 angstrom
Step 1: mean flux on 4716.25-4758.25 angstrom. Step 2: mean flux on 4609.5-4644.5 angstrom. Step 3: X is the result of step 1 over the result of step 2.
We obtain 1.0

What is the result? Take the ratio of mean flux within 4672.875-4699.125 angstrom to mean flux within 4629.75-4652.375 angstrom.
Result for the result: 1.0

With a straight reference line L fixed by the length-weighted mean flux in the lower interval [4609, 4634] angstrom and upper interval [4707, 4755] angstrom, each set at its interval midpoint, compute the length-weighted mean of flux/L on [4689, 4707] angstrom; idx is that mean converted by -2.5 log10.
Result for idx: 0.047 mag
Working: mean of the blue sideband 19.1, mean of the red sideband 17.7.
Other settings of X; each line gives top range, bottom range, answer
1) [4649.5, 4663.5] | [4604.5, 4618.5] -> 0.86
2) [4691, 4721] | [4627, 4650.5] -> 1.05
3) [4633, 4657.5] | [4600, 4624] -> 0.89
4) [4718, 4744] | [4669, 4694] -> 0.97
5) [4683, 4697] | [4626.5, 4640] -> 1.02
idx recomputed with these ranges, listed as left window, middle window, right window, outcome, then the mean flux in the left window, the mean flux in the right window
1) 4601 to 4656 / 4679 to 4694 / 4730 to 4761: -0.052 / 18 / 17.6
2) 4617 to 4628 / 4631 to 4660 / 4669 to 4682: 0.077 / 18.4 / 18.1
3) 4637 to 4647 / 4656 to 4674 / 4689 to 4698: -0.040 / 16.4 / 17.5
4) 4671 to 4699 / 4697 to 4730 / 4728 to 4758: 0.022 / 17.8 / 17.9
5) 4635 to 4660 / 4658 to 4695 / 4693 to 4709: -0.077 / 16.8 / 16.9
